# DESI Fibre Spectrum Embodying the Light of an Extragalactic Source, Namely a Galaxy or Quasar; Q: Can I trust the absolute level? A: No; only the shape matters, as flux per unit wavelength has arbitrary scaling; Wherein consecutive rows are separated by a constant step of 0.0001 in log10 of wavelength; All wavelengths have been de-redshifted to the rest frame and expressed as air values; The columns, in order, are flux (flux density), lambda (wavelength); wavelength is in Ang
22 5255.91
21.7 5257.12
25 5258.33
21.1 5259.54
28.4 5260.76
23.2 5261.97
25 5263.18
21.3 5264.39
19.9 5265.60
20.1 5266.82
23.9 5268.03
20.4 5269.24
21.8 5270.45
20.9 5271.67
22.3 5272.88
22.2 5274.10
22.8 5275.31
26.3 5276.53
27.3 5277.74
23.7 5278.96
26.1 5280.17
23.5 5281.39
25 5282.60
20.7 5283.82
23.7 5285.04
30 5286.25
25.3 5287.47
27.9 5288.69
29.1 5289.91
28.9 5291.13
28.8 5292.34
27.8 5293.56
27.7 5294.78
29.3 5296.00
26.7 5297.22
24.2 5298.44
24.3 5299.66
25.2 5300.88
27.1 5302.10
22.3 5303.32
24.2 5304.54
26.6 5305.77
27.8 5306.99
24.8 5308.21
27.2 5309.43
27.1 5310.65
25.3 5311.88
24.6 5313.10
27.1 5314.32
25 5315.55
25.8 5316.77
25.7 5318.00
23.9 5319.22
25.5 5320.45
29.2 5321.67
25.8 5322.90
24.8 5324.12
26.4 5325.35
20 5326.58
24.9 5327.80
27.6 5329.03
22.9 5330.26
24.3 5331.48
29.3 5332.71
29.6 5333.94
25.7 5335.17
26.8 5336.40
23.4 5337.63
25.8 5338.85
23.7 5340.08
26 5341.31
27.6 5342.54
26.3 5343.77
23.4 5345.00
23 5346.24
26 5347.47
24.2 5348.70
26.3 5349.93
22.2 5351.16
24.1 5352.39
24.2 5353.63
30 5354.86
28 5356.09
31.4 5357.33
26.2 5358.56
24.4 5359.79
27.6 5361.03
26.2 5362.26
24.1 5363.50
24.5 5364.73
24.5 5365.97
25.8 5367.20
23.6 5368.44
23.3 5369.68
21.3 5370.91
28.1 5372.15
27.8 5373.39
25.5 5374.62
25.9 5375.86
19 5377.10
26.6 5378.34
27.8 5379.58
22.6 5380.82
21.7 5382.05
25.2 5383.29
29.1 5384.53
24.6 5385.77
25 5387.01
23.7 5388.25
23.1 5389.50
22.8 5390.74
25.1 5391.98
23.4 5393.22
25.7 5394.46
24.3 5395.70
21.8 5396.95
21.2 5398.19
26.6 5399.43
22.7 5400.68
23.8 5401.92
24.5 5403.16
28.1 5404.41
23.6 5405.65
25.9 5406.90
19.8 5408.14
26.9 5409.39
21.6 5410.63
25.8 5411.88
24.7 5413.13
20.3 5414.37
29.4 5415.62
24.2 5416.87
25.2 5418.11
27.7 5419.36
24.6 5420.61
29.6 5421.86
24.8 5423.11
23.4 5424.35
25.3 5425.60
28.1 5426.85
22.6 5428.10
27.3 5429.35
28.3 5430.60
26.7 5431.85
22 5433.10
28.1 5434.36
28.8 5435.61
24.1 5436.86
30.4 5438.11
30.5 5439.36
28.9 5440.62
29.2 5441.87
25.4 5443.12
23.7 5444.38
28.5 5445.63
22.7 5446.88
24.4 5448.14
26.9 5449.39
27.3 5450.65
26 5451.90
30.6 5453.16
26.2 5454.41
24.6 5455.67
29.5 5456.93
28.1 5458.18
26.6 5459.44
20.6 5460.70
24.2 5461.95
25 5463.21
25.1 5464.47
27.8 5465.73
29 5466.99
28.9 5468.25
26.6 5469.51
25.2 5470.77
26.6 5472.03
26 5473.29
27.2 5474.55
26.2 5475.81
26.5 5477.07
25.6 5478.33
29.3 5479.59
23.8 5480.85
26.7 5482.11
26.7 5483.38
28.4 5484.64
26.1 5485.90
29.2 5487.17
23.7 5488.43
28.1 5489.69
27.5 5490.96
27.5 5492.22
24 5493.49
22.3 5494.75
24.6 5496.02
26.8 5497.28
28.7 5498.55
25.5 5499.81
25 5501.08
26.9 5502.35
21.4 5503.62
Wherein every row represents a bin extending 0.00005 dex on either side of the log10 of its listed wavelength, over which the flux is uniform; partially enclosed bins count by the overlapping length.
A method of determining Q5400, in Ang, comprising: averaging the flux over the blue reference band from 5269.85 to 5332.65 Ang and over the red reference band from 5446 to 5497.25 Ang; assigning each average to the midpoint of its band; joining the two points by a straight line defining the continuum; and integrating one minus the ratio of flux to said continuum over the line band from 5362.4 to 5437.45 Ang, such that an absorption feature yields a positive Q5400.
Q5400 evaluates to 3.1 Ang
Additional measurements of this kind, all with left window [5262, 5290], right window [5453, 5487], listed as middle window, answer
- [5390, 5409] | 1.2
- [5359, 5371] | 0.2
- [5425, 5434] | 0.0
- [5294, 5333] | -2.2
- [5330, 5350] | -0.7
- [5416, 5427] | 0.0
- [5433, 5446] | -0.7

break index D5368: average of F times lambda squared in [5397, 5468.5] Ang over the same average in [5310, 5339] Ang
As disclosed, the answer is 1.05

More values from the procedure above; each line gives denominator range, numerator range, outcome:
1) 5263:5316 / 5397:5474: 1.09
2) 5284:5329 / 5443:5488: 1.08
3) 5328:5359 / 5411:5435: 1.02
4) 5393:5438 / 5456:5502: 1.07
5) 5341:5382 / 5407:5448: 1.05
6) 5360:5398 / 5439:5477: 1.11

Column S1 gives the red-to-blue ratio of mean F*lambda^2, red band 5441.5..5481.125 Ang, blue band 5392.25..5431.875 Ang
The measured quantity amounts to 1.1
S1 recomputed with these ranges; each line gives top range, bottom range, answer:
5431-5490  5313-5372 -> 1.09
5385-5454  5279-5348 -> 1.03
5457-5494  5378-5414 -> 1.12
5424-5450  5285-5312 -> 1.05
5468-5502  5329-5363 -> 1.07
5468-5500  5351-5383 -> 1.09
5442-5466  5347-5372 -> 1.06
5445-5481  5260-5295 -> 1.15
